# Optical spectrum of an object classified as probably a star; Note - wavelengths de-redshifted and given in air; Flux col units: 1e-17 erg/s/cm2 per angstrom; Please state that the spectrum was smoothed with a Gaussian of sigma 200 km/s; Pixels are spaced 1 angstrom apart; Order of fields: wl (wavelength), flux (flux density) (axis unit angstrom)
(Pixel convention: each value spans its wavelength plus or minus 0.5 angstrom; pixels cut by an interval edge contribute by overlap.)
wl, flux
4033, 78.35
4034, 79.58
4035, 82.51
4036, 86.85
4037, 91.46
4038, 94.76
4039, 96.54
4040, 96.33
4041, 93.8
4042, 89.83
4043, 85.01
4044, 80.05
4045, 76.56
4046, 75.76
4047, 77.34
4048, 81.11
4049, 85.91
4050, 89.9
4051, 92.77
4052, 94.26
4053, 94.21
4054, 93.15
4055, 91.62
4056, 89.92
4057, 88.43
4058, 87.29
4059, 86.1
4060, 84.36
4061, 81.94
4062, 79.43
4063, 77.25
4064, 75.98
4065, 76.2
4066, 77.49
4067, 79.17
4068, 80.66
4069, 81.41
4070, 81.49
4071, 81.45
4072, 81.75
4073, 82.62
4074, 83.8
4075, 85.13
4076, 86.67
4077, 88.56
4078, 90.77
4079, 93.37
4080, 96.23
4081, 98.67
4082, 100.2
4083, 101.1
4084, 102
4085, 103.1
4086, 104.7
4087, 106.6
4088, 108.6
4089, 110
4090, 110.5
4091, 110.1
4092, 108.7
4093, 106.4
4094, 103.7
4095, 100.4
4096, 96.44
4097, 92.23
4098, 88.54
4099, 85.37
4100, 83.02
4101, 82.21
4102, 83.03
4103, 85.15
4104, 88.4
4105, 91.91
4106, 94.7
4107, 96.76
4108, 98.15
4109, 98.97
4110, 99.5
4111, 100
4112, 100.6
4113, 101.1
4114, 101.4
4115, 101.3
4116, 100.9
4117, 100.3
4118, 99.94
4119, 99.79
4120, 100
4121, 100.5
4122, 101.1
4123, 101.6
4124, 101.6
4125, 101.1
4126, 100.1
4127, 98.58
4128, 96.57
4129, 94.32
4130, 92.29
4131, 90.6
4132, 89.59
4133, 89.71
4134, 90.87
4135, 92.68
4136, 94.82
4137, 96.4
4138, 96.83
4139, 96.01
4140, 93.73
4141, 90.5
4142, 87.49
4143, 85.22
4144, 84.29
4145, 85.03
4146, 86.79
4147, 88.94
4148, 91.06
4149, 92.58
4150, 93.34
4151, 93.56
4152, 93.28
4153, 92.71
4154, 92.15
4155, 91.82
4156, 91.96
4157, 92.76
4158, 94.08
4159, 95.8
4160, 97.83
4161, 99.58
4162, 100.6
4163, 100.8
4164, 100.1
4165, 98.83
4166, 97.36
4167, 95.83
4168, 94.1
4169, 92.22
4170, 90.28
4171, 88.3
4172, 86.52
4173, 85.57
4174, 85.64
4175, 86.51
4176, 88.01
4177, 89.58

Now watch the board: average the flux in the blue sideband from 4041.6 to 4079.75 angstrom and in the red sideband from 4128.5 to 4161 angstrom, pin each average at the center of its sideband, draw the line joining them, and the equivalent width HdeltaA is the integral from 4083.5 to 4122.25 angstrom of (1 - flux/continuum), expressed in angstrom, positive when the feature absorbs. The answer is -4.6 angstrom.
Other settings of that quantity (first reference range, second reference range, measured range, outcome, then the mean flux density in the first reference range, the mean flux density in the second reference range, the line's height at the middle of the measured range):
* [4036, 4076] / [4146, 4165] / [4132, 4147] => 0.4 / 85.2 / 94.5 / 93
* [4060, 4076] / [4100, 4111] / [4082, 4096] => -3.0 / 80.7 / 91.8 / 86.9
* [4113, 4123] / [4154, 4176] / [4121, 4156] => 1.5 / 101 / 93.5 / 97.5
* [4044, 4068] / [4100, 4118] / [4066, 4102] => -1.5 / 84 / 95.3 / 90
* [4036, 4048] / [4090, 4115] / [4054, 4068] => 1.0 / 86.8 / 96.1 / 89.7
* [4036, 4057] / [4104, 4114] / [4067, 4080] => 1.0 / 88.5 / 97.7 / 92.4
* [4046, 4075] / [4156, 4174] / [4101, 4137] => -2.6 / 84.1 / 94.4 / 89.8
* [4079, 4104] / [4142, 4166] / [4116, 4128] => -0.6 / 98.3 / 93.1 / 95.8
